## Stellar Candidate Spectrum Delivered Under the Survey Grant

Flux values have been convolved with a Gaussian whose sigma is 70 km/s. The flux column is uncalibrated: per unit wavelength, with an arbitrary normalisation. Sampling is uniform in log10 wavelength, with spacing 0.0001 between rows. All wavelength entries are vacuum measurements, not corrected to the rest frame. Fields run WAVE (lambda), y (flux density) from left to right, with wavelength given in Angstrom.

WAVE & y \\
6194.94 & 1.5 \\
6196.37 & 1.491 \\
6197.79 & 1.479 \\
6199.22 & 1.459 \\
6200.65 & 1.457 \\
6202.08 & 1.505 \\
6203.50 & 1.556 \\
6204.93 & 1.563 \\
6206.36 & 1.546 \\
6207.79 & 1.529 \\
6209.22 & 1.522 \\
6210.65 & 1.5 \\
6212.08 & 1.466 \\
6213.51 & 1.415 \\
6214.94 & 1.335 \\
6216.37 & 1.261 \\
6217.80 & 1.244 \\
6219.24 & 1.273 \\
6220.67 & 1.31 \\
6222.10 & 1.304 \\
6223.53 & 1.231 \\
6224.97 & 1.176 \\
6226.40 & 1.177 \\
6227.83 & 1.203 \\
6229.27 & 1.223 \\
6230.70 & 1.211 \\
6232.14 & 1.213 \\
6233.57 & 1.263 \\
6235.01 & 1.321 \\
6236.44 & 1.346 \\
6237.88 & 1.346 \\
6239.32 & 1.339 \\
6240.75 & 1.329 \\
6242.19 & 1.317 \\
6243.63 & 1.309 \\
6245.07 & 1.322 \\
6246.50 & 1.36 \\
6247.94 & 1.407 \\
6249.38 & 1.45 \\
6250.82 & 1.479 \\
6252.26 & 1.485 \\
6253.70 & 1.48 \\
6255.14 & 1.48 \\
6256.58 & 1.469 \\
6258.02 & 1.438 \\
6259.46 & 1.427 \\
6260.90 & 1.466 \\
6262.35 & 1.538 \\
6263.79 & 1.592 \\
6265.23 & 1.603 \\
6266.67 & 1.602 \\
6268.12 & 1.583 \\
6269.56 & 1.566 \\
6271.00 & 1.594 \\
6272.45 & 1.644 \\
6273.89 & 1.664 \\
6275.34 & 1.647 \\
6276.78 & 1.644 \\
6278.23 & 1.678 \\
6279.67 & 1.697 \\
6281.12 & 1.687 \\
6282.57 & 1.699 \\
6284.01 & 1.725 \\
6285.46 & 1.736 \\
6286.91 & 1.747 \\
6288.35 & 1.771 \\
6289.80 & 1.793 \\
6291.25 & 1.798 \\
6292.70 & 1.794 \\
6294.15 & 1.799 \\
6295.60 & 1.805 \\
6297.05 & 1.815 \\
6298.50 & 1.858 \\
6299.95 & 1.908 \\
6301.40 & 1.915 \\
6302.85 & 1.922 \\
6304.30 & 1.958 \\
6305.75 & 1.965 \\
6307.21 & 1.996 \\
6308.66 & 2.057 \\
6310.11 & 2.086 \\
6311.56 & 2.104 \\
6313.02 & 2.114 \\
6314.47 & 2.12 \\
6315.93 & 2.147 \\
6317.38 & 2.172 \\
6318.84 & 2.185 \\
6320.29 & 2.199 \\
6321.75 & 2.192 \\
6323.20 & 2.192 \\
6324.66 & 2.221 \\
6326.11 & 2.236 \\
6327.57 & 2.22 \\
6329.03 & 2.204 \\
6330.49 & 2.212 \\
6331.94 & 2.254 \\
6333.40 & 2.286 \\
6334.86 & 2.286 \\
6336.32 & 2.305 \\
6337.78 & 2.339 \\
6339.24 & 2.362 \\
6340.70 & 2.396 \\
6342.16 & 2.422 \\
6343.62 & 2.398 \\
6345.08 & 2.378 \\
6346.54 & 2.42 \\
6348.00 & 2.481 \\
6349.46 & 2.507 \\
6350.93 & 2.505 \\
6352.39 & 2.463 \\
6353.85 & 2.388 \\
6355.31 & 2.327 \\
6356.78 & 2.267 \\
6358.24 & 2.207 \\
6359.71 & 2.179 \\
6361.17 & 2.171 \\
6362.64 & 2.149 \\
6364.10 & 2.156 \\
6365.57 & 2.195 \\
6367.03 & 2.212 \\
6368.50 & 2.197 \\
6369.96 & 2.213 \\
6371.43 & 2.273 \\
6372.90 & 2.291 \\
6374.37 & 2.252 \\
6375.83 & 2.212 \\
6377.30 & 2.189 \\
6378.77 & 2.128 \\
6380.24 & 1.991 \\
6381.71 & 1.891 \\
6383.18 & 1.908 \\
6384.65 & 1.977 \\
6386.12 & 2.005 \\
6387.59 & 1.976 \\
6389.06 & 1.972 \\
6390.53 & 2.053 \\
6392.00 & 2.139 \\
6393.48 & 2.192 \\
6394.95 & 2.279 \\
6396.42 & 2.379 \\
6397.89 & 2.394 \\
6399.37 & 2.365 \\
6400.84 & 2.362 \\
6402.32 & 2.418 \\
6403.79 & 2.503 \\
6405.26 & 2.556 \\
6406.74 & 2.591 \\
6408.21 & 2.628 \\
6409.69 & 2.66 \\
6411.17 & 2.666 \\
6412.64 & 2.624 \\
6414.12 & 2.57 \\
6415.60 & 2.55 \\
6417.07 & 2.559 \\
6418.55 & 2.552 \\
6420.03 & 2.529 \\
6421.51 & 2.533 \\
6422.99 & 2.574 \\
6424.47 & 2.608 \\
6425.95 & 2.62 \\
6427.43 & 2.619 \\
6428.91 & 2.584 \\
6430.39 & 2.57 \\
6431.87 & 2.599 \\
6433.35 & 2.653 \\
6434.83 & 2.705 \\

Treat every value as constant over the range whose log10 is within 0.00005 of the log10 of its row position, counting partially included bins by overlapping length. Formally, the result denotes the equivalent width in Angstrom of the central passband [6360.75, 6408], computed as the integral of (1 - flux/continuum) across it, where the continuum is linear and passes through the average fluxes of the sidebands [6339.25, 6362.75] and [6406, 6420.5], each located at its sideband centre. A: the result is 5.2 Angstrom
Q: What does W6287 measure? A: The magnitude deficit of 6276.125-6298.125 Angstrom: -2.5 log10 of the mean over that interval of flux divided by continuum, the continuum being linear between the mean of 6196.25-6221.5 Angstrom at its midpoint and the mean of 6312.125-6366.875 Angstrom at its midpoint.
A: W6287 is 0.11 mag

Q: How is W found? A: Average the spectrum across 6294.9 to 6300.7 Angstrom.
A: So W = 1.85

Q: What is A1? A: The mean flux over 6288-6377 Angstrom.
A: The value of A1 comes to 2.17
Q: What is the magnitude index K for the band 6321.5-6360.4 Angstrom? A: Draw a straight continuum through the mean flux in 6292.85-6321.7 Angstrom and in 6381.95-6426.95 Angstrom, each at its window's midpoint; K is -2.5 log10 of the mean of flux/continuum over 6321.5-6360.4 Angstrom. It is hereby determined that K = -0.09 mag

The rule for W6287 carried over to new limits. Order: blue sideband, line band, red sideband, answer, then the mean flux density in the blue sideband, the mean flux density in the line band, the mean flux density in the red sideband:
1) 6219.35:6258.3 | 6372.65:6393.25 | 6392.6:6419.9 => 0.128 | 1.33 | 2.07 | 2.49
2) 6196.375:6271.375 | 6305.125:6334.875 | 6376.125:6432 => -0.143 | 1.41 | 2.16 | 2.37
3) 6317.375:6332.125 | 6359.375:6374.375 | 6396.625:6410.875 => 0.074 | 2.21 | 2.21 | 2.5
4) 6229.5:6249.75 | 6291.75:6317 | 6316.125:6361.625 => -0.001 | 1.32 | 1.96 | 2.3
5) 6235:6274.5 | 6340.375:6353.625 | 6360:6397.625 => -0.234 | 1.47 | 2.44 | 2.14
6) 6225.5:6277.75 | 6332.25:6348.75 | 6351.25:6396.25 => -0.201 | 1.43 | 2.37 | 2.17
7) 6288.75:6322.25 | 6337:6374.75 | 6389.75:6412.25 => -0.051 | 1.98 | 2.31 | 2.42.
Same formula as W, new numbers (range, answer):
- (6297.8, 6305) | 1.91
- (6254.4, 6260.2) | 1.45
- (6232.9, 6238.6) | 1.32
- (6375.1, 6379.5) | 2.18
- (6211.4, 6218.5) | 1.34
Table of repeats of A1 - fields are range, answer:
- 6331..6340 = 2.3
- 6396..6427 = 2.54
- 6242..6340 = 1.83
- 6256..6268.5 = 1.52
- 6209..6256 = 1.33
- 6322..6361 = 2.32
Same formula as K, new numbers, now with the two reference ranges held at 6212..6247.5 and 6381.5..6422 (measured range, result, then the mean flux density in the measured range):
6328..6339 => -0.18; 2.27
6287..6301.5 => -0.08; 1.82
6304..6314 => -0.15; 2.05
